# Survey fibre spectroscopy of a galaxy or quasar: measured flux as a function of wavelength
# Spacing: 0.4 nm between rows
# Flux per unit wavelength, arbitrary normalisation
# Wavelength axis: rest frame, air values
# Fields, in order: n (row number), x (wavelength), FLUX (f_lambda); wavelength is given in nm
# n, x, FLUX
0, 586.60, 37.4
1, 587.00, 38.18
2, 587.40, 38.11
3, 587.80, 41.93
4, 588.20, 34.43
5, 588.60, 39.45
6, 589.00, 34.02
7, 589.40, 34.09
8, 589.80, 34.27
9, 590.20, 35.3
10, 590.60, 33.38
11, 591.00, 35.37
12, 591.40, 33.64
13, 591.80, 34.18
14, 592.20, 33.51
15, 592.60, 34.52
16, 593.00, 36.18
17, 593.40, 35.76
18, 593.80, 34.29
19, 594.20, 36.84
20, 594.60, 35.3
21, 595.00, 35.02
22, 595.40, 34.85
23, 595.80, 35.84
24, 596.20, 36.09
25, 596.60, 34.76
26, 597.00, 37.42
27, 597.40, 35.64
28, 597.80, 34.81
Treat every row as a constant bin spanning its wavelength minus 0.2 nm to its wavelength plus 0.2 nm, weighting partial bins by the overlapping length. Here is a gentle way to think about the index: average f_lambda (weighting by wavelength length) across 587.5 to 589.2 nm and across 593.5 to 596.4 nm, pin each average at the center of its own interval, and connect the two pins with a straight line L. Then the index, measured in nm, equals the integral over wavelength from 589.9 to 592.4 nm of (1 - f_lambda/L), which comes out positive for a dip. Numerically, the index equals 0.16 nm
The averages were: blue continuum 37.5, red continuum 35.5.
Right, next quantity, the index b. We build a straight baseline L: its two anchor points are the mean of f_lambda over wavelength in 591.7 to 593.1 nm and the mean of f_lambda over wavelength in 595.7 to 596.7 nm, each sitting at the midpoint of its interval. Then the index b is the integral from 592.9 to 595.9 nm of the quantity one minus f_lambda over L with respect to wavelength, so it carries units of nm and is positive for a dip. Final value -0.03 nm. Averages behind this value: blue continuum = 34.5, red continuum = 35.6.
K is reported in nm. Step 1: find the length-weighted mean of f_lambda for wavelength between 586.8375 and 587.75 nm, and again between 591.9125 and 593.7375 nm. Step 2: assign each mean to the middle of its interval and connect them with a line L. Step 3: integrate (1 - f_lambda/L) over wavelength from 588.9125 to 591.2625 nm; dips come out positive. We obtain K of 0.15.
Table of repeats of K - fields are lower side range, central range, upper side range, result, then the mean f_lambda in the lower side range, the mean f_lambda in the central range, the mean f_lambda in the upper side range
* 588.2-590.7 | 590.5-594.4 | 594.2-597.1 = 0.06 nm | 35.1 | 34.8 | 35.6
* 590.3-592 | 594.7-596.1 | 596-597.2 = 0.01 nm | 34.2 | 35.3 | 36.1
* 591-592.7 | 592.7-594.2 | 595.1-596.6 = -0.04 nm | 34.1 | 35.5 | 35.4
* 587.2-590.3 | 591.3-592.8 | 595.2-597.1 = 0.09 nm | 36.5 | 34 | 35.7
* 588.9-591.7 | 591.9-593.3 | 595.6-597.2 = 0.01 nm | 34.3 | 34.8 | 36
